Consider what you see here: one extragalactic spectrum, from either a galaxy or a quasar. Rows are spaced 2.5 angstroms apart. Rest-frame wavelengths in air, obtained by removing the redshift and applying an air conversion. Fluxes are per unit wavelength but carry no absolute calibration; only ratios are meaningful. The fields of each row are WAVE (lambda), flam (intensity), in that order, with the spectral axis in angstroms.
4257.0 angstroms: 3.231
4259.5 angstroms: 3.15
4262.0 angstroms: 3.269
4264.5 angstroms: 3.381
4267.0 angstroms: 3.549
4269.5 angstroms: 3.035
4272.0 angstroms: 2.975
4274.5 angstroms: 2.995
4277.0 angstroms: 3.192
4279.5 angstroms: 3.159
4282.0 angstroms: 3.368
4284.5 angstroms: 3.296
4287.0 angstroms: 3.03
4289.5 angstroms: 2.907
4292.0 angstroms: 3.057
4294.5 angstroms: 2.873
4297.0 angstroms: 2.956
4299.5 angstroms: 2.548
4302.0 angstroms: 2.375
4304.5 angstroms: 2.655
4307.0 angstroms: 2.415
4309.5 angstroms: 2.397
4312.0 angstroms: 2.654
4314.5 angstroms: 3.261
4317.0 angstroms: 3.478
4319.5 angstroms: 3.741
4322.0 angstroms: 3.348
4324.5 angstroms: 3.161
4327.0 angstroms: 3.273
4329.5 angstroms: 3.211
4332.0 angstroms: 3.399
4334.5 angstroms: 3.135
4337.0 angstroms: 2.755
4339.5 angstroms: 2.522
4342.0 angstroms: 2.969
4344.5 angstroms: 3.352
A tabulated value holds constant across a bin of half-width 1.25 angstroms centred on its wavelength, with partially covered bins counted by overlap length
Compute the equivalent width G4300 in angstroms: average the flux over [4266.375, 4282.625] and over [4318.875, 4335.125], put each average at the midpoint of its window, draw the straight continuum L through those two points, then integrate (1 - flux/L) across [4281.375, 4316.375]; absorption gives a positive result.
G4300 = 4.18 angstroms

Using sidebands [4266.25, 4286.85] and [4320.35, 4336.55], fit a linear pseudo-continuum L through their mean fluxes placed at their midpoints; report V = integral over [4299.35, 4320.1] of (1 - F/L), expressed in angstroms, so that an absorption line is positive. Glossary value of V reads 2.6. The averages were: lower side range 3.18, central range 2.82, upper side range 3.24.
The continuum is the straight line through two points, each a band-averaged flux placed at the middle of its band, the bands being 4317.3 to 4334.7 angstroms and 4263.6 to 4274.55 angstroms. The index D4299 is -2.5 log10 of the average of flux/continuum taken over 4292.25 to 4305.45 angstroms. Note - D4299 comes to 0.21 mag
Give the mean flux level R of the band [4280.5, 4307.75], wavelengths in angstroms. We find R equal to 2.87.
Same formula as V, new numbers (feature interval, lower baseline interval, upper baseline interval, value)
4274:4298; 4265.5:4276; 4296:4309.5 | -1.84 angstroms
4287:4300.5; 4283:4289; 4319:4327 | 1.25 angstroms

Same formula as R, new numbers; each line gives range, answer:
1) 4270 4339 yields 3.02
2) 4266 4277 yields 3.14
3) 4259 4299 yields 3.13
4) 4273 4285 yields 3.19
